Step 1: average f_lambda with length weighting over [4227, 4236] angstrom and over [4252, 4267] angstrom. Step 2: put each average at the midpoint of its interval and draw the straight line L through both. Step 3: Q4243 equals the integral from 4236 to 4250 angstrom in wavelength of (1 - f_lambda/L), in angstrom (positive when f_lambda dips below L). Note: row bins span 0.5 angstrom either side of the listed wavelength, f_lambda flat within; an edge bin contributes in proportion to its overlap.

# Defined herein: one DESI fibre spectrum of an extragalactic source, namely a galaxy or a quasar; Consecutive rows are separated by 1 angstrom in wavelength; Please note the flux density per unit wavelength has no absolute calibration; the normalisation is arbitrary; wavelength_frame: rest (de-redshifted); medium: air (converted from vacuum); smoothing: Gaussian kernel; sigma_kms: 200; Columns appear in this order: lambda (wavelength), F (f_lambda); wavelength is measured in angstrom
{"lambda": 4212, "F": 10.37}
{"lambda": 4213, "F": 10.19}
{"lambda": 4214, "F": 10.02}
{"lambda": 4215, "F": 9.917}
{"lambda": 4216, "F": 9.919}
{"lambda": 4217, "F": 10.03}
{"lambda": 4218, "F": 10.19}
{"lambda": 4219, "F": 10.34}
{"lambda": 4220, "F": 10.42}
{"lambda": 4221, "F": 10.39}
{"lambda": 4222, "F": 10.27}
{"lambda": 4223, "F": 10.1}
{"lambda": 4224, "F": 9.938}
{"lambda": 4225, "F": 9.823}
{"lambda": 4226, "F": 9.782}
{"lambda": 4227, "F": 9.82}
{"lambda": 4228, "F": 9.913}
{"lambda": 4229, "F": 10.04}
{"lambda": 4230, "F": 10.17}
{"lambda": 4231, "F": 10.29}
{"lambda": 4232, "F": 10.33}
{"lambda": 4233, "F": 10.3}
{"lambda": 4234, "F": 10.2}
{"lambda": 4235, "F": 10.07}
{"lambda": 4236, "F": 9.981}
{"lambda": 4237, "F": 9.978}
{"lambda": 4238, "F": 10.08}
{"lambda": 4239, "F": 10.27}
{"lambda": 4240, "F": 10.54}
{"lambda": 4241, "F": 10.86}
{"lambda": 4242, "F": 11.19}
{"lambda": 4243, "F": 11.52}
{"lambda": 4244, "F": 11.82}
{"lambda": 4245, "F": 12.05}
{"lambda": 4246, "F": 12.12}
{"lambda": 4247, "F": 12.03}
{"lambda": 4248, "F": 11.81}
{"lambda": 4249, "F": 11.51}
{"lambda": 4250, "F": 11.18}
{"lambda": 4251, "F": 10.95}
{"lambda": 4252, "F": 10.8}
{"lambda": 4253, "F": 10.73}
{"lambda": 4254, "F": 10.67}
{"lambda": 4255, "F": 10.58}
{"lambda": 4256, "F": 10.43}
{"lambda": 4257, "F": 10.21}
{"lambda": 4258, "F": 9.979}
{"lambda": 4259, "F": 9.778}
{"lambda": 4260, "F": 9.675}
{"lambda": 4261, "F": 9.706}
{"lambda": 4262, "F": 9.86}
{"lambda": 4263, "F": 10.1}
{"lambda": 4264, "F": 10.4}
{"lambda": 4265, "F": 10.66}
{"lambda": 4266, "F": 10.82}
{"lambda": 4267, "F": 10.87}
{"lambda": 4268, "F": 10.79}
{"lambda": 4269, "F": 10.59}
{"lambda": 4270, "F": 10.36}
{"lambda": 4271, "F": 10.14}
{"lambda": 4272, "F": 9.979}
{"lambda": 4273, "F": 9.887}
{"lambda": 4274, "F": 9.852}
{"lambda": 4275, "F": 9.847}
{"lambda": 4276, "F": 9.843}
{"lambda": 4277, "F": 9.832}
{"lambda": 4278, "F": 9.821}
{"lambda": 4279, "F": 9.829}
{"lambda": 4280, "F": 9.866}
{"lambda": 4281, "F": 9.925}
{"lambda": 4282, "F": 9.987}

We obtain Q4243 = -1.3 angstrom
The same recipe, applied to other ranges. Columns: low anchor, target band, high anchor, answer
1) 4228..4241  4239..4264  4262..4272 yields -1.2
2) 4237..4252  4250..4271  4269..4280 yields 0.3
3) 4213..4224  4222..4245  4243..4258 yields 0.6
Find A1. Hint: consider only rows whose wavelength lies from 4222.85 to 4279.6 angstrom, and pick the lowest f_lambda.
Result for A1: 9.675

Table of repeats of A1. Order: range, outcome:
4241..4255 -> 10.58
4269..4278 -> 9.821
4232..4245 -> 9.978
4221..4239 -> 9.782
